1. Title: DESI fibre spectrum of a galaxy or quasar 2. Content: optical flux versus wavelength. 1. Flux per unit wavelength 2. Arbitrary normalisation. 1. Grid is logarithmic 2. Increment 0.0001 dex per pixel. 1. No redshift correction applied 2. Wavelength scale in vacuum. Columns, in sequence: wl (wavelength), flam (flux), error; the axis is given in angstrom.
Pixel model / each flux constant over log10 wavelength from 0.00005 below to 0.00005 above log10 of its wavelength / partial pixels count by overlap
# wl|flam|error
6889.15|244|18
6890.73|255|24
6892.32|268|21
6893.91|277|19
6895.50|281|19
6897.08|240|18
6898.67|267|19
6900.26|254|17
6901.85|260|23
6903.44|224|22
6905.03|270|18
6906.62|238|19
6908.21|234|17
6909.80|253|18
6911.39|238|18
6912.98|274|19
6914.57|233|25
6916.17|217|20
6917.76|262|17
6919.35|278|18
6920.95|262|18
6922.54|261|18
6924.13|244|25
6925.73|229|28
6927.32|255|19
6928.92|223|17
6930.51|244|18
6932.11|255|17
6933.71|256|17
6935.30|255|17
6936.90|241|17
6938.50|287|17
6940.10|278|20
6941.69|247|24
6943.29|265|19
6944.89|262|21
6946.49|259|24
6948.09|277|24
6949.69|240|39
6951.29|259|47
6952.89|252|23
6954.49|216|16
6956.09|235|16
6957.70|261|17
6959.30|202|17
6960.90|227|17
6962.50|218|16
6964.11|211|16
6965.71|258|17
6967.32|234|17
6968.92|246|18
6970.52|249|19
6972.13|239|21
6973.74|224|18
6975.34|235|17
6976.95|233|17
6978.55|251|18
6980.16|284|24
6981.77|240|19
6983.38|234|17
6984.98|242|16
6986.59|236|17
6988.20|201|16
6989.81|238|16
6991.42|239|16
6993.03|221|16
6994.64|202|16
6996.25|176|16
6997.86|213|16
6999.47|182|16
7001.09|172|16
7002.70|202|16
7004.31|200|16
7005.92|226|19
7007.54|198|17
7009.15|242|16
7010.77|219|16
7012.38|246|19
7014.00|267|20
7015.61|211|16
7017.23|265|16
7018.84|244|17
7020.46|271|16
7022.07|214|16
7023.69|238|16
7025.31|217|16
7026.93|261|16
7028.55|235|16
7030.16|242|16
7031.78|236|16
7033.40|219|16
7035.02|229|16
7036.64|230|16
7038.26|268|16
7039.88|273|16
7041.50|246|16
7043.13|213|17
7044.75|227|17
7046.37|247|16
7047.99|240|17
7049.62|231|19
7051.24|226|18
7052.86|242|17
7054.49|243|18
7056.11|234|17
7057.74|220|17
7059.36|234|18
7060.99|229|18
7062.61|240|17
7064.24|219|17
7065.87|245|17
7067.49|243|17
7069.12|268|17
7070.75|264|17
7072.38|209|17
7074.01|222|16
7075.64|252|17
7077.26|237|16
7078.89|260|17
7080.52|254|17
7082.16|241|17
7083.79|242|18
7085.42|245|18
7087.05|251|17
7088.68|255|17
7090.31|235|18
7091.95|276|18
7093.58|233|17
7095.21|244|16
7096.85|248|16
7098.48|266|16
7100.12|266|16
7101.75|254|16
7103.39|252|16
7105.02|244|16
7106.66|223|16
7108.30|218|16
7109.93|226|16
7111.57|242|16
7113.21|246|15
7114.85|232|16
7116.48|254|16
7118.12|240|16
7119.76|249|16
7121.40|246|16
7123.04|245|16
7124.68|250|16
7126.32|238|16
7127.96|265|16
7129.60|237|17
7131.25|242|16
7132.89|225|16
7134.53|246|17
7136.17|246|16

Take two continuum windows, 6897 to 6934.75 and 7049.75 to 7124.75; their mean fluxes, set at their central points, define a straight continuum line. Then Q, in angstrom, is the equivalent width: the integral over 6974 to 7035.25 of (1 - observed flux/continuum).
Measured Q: 4.3 angstrom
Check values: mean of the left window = 249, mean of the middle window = 228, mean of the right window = 243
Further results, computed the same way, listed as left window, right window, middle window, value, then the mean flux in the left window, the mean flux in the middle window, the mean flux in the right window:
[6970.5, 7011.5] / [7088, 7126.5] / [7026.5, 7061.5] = -0.7 angstrom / 222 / 237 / 245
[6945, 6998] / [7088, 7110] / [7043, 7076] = 1.0 angstrom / 236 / 236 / 246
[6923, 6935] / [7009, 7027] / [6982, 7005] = 2.8 angstrom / 245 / 212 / 240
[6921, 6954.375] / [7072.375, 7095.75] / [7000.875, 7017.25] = 1.8 angstrom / 254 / 222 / 245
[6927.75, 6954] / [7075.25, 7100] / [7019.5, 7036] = 1.0 angstrom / 256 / 236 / 250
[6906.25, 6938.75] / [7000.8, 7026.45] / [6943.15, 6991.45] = -0.3 angstrom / 249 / 241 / 229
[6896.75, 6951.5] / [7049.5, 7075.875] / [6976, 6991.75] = 0.4 angstrom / 253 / 240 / 236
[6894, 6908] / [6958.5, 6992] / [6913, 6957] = -1.1 angstrom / 255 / 252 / 235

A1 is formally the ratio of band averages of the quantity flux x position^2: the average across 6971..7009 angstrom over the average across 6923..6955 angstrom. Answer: 0.9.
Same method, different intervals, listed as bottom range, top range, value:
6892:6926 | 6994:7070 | 0.95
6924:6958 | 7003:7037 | 0.95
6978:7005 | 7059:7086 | 1.13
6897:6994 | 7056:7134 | 1.03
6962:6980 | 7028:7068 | 1.01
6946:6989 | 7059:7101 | 1.06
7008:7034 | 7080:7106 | 1.07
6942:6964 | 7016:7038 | 1.00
